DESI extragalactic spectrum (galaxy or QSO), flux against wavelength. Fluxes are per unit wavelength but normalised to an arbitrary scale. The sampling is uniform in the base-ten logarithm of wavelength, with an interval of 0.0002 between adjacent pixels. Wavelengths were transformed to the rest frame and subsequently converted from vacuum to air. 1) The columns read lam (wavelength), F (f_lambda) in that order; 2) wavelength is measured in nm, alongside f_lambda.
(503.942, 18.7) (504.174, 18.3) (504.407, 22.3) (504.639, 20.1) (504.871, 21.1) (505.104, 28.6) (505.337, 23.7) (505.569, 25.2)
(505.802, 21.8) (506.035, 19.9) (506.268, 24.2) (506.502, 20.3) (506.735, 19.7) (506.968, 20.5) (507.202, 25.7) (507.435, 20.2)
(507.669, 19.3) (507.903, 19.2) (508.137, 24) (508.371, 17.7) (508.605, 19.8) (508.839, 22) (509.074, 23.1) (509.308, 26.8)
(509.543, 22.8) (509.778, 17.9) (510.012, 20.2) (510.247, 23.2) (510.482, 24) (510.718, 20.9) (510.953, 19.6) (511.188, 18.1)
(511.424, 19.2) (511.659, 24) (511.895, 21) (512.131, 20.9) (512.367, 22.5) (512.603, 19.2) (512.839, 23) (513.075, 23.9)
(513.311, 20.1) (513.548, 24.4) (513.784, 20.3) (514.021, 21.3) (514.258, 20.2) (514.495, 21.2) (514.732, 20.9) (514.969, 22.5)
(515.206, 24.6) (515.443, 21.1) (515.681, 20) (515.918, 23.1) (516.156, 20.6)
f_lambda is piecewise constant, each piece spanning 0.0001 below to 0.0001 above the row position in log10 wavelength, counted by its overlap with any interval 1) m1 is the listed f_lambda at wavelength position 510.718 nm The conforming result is 20.9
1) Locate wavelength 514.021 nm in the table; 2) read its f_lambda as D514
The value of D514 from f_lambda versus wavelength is 21.3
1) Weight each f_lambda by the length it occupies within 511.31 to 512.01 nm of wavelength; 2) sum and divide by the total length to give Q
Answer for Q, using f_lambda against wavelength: 21.4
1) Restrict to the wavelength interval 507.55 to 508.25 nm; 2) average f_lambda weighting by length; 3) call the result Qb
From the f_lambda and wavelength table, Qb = 20.8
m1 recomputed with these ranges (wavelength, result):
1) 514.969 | 22.5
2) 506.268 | 24.2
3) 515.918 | 23.1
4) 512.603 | 19.2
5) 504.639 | 20.1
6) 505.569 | 25.2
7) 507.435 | 20.2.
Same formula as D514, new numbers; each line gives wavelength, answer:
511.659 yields 24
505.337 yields 23.7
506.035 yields 19.9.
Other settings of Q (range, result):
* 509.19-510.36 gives 22.2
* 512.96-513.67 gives 22.8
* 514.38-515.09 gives 21.6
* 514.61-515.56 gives 22.3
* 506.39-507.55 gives 21.3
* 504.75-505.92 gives 24.1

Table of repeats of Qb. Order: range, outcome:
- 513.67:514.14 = 20.8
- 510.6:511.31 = 19.5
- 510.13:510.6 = 23.6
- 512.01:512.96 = 21.4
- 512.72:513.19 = 23.5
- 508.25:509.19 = 20.7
